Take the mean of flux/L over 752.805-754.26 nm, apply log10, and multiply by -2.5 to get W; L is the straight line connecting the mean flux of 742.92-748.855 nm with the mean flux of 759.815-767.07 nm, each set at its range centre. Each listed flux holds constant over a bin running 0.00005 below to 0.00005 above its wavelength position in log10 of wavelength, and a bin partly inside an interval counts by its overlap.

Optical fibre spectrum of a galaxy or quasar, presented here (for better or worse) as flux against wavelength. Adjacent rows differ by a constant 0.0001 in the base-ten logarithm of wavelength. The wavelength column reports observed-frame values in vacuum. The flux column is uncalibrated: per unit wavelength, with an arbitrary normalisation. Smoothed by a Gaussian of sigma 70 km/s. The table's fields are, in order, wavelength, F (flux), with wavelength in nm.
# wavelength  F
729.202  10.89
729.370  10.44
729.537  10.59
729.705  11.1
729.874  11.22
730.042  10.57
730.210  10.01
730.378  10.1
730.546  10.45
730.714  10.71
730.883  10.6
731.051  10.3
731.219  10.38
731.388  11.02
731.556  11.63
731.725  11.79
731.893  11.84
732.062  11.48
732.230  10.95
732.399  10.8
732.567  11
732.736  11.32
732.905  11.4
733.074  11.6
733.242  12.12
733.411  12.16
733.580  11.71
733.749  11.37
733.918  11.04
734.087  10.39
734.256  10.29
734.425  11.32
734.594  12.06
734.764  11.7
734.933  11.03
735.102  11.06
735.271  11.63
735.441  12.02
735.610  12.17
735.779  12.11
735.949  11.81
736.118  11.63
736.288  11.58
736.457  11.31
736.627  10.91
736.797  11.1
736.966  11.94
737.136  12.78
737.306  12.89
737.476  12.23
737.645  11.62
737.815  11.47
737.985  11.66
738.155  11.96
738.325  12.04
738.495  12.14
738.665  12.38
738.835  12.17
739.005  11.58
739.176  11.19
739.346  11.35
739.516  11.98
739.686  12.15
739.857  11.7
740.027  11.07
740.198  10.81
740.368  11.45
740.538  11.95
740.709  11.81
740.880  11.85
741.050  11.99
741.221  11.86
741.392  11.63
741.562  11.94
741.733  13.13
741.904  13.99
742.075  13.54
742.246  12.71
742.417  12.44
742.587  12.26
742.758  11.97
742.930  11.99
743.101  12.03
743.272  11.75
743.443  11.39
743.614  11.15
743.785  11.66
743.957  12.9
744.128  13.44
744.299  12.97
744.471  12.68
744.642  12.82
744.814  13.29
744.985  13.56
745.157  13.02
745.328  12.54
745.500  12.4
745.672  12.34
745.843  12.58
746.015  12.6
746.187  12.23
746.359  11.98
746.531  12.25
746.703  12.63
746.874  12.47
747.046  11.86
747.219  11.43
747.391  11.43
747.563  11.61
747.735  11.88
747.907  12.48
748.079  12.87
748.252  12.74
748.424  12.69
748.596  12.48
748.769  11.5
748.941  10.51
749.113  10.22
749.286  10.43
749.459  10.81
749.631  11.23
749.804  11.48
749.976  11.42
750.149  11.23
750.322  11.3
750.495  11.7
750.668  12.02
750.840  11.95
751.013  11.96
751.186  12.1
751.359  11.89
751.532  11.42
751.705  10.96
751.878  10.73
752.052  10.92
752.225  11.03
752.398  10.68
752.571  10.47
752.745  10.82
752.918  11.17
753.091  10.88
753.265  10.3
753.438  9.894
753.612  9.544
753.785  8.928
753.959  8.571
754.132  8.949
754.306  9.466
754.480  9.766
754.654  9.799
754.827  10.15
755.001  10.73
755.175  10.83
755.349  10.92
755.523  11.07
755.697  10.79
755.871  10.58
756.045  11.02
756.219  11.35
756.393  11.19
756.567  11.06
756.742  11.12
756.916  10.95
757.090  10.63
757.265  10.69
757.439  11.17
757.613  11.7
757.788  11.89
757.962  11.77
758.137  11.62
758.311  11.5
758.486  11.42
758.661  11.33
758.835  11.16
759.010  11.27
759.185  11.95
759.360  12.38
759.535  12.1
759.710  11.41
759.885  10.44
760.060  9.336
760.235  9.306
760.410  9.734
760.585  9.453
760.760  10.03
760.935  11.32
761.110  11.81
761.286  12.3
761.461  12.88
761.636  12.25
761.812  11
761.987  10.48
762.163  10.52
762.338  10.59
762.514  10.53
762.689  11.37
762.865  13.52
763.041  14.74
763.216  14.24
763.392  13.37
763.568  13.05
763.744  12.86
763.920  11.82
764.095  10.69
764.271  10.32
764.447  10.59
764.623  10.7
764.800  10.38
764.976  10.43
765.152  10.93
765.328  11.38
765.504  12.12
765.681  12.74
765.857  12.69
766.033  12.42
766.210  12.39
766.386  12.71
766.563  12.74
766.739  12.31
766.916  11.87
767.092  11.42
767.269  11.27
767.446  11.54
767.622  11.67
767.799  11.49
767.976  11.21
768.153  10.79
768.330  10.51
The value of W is 0.22 mag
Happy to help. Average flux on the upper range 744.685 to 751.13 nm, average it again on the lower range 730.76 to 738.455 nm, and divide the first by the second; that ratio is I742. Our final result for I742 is 1.04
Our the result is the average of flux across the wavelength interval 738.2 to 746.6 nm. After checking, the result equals 12.2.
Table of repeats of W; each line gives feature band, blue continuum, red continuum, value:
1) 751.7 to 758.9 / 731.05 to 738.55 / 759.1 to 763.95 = 0.086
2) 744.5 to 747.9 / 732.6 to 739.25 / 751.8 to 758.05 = -0.119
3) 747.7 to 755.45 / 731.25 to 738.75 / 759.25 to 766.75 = 0.060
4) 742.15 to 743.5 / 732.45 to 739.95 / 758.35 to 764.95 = -0.046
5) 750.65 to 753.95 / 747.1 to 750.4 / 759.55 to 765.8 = 0.065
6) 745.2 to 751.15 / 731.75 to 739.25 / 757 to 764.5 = -0.031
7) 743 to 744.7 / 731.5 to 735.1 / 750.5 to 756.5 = -0.118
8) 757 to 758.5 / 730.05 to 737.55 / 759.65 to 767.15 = 0.014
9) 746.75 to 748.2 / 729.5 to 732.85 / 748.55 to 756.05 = -0.118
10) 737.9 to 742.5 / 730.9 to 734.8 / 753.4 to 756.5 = -0.104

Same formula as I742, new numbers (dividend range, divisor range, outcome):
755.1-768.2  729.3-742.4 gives 0.99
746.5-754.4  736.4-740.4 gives 0.95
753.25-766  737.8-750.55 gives 0.92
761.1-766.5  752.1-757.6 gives 1.13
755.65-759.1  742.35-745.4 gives 0.90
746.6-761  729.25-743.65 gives 0.96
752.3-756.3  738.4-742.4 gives 0.86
